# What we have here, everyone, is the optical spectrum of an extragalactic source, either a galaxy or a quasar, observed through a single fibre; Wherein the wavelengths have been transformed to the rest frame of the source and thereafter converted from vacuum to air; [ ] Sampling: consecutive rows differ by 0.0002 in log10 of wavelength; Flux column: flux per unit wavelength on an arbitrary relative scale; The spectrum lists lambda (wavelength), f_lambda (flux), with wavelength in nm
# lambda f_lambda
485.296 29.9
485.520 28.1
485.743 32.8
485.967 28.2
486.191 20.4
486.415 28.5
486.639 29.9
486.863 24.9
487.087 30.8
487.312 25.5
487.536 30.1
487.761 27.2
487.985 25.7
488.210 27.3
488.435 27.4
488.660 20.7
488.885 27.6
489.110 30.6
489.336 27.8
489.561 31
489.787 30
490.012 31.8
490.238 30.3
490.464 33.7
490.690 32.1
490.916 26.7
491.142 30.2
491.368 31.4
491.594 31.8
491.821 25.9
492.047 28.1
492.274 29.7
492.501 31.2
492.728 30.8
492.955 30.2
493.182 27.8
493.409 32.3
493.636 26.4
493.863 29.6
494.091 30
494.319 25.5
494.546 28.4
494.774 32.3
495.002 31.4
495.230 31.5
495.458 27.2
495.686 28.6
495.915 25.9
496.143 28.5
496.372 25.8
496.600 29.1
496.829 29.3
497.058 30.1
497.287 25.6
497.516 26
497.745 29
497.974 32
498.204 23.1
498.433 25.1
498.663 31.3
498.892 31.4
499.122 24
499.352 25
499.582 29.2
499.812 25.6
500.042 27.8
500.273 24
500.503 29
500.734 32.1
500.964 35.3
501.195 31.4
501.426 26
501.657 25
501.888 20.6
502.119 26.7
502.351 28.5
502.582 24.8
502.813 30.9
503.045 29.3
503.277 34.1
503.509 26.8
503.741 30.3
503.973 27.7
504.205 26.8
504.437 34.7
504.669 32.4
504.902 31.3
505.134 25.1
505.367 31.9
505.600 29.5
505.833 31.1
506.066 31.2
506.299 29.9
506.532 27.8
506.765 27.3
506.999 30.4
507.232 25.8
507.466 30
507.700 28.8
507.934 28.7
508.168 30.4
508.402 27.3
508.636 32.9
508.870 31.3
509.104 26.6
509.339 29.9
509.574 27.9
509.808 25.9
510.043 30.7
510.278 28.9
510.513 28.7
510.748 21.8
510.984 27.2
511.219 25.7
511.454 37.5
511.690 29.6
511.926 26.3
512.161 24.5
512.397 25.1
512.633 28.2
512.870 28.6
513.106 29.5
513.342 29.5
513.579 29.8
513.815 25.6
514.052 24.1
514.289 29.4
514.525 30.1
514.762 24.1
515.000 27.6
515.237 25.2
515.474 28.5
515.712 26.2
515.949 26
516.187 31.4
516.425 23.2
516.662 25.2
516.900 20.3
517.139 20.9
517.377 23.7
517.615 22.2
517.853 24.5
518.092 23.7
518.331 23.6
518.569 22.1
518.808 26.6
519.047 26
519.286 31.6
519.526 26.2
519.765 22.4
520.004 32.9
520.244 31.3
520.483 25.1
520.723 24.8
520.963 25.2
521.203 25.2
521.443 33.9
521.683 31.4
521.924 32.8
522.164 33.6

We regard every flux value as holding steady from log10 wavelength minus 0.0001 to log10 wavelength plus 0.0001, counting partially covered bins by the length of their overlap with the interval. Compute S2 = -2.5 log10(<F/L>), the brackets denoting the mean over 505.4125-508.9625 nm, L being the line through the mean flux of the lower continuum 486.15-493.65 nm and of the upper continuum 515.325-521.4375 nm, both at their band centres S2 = -0.100 mag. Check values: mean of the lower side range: 28.8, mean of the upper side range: 25.7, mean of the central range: 29.5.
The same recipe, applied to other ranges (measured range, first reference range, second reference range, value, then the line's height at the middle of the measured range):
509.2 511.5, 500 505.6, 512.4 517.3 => -0.03 mag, 27.5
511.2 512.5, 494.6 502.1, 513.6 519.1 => -0.09 mag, 26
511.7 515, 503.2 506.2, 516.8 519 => -0.07 mag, 25.6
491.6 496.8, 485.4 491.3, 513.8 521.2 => -0.04 mag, 27.9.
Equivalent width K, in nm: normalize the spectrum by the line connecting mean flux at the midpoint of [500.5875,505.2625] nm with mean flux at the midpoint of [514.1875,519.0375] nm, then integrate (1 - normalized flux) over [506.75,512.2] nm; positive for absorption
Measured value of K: -0.28 nm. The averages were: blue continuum 29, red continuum 25.2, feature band 28.6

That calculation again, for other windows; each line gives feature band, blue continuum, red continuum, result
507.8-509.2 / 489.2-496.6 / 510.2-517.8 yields -0.111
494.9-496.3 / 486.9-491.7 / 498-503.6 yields -0.018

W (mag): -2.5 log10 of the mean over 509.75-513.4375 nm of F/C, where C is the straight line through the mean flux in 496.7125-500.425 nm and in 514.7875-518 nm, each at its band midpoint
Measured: -0.10 mag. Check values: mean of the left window 27.4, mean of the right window 24.9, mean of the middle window 28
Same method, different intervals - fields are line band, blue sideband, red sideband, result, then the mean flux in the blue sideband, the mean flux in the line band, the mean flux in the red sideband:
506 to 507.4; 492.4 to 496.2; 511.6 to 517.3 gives -0.041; 29.3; 28.7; 26.6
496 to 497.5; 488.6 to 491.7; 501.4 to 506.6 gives 0.056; 29.8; 27.9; 28.9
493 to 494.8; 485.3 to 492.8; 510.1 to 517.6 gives -0.021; 28.7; 28.9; 26.8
